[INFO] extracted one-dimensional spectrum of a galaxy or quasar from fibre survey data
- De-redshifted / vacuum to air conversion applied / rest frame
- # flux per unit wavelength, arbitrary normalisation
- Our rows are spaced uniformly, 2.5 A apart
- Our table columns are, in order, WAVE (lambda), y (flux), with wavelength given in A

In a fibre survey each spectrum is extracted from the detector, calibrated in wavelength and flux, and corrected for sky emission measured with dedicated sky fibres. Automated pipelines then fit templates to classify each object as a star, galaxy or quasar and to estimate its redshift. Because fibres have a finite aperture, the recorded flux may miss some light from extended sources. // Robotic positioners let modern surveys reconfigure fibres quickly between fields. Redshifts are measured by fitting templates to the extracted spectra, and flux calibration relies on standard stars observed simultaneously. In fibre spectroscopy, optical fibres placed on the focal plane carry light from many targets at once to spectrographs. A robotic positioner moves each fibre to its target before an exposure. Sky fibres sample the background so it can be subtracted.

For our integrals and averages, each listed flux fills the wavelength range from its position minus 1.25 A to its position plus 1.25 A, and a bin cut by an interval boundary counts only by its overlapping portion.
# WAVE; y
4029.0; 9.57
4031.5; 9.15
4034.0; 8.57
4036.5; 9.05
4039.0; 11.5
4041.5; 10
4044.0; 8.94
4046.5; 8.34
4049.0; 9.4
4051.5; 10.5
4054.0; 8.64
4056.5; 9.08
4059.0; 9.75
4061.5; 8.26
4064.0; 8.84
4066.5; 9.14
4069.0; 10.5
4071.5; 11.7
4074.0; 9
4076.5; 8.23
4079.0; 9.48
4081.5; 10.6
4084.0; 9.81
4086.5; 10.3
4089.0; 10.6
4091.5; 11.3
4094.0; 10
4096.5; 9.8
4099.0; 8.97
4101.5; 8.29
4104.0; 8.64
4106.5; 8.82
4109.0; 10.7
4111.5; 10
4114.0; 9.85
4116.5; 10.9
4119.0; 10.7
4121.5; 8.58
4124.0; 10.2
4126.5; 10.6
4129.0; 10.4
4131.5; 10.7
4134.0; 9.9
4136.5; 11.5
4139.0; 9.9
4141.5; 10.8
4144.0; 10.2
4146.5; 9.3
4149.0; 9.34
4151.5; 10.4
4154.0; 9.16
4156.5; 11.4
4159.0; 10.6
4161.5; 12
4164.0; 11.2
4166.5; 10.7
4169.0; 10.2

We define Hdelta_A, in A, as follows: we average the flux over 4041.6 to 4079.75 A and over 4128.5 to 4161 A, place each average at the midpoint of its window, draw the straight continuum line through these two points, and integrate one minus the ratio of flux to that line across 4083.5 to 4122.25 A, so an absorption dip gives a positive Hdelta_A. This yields -0.1 A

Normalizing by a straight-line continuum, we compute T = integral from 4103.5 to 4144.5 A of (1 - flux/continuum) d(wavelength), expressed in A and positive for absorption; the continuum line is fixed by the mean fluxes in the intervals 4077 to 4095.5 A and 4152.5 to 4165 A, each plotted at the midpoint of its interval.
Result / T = 1.5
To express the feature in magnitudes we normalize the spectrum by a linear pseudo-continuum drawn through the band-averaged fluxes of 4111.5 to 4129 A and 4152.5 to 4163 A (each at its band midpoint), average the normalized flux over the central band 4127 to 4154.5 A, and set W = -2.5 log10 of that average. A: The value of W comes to 0.03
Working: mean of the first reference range 10.1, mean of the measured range 10.2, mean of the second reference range 10.8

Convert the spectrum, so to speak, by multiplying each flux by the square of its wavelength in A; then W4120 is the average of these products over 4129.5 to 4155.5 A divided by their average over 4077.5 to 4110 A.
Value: 1.1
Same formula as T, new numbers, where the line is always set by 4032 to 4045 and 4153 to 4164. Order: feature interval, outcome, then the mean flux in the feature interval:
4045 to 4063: 1.2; 9.13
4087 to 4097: -0.3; 10.5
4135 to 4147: 0.3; 10.4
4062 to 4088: 0.7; 9.72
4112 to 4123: 0.4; 10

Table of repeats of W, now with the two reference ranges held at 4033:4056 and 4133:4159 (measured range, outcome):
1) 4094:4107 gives 0.098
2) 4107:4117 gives -0.027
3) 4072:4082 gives 0.031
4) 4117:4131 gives -0.014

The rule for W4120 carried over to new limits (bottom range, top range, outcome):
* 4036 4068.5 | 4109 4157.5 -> 1.13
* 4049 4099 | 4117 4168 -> 1.10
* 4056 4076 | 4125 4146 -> 1.14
